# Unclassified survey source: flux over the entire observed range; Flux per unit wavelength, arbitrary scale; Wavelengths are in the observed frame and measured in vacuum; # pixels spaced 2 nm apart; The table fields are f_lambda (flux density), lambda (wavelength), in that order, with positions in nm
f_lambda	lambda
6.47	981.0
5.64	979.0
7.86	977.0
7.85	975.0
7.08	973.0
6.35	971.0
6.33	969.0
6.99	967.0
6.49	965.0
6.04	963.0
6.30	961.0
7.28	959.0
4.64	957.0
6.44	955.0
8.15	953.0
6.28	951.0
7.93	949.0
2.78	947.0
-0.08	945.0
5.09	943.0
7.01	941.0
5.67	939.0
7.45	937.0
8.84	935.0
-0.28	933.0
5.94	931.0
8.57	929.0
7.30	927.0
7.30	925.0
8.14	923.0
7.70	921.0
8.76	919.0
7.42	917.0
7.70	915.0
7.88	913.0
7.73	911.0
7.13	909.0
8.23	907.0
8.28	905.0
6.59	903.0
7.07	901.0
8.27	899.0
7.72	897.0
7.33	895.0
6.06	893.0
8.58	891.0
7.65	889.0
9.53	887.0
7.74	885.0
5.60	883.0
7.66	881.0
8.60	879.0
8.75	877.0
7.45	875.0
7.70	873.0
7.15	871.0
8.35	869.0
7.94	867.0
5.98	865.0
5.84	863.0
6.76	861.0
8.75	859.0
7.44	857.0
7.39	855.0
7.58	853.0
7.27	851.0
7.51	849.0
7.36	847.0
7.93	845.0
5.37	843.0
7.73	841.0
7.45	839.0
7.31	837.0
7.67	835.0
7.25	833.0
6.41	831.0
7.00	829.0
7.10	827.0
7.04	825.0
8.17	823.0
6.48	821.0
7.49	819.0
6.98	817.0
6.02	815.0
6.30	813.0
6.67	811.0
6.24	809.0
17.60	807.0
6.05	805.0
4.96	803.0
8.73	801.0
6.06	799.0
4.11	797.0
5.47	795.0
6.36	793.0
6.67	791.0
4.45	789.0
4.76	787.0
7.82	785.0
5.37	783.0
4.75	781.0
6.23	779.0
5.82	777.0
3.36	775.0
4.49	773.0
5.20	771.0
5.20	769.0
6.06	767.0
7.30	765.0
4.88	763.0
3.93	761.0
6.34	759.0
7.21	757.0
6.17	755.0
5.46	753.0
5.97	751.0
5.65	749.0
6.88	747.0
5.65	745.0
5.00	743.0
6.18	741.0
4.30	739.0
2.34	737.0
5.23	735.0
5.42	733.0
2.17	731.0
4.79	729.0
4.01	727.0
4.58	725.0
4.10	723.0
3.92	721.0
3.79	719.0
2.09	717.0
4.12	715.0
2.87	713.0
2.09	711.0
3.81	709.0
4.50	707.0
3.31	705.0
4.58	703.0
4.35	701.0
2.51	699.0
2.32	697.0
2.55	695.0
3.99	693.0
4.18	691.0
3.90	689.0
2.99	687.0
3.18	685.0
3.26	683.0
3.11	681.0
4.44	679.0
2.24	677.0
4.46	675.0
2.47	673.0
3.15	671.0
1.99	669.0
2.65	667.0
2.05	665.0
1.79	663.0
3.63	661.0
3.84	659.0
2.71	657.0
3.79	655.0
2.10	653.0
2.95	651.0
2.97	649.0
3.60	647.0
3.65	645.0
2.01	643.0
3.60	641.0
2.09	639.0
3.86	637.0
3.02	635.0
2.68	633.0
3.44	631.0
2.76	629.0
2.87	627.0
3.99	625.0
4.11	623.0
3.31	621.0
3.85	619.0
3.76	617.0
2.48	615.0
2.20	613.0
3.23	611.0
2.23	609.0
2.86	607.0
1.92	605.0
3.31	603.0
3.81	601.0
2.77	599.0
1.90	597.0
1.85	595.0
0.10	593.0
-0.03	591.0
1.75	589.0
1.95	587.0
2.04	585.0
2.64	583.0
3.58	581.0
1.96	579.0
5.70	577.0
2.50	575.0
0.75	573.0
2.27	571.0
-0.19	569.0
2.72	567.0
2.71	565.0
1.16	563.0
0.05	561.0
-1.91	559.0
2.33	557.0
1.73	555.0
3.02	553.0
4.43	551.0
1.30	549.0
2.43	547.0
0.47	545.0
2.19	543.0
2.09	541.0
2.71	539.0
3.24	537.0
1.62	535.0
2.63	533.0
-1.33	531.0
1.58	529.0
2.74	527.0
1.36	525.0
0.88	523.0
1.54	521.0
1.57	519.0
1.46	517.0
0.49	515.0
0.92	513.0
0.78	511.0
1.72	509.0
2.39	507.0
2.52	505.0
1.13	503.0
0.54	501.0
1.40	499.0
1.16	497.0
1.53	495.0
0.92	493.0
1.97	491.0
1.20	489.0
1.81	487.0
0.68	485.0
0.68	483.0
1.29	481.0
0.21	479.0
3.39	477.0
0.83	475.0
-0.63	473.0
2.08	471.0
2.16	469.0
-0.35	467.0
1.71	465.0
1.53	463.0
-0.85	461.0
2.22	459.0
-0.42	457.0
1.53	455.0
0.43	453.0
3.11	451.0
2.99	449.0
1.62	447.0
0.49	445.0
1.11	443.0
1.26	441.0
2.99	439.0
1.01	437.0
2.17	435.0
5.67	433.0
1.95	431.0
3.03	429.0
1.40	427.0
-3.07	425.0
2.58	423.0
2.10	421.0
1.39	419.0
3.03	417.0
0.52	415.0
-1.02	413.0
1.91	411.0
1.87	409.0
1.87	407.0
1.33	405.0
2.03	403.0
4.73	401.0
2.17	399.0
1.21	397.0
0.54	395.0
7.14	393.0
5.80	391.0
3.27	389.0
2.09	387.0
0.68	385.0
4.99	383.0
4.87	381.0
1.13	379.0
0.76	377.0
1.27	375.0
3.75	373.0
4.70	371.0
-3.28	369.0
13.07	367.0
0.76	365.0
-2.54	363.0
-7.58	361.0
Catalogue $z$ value 0.61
